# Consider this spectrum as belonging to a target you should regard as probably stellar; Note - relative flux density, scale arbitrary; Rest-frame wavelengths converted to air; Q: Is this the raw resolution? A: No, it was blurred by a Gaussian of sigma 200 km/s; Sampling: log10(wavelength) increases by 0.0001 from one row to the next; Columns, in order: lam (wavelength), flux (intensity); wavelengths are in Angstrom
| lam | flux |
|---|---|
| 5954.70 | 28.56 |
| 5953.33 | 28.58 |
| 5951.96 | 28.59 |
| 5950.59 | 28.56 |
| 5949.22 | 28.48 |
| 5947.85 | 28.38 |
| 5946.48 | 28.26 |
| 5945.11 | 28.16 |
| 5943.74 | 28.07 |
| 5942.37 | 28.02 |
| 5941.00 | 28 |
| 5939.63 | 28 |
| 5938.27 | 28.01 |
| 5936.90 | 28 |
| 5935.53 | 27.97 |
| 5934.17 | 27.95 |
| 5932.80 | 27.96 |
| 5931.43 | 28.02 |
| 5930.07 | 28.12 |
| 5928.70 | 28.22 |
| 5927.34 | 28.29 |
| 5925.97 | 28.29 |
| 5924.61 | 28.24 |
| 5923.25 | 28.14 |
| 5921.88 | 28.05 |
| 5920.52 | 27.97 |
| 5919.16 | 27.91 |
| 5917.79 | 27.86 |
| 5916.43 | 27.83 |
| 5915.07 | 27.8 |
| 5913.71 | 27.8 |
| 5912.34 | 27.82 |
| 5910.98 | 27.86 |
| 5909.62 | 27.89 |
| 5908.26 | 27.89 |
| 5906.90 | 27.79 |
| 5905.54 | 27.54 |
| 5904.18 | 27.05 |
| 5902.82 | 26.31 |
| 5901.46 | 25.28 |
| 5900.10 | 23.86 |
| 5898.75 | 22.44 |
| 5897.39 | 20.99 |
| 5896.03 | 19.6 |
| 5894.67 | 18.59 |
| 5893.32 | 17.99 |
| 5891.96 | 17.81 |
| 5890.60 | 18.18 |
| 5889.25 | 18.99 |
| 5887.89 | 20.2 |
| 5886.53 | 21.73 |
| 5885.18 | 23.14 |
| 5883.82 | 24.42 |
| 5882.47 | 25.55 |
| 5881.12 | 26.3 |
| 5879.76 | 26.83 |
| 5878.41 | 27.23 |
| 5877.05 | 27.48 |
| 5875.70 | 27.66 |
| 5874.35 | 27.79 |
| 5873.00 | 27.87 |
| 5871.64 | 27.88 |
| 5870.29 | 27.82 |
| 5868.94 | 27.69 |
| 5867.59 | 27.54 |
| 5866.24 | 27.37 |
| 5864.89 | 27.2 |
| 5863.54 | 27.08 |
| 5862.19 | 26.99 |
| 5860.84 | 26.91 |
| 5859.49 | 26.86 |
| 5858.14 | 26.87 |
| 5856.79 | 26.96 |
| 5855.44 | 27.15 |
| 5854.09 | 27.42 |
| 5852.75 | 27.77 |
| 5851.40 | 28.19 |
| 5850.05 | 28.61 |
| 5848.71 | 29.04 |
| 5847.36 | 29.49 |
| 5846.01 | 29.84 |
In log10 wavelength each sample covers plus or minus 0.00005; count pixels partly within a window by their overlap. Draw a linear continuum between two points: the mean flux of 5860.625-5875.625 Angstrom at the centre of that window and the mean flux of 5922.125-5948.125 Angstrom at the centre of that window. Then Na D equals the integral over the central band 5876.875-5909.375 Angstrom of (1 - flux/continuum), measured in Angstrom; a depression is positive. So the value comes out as 5.0 Angstrom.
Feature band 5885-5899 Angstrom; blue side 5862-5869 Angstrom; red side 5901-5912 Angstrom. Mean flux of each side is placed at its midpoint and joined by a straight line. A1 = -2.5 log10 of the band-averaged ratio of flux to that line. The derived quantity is 0.35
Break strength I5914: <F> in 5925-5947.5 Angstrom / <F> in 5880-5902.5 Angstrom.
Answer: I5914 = 1.3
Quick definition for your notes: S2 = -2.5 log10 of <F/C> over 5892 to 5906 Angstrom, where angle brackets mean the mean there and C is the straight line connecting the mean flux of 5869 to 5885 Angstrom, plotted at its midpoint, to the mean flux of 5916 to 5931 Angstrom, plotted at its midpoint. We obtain 0.21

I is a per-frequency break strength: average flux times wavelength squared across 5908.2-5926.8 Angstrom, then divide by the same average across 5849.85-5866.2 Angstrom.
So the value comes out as 1.0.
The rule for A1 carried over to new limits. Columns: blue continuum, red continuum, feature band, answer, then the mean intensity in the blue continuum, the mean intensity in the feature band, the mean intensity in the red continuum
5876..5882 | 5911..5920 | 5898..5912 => 0.05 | 26.9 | 26.4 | 27.8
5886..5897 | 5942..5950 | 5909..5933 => -0.17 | 19.1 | 28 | 28.2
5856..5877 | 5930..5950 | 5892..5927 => 0.08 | 27.4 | 25.8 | 28.1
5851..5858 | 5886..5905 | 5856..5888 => -0.07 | 27.4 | 26.5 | 21.4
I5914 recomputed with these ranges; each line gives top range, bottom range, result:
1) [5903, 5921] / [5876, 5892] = 1.18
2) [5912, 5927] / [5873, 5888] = 1.09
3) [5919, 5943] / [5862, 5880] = 1.02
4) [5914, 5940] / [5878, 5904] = 1.25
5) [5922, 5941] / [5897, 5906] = 1.13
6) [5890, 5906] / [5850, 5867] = 0.81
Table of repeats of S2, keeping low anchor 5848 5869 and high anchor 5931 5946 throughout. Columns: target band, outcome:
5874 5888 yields 0.089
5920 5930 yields -0.010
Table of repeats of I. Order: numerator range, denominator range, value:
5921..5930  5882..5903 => 1.33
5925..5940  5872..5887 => 1.10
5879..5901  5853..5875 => 0.80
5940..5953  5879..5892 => 1.28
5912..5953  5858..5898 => 1.16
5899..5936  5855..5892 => 1.09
